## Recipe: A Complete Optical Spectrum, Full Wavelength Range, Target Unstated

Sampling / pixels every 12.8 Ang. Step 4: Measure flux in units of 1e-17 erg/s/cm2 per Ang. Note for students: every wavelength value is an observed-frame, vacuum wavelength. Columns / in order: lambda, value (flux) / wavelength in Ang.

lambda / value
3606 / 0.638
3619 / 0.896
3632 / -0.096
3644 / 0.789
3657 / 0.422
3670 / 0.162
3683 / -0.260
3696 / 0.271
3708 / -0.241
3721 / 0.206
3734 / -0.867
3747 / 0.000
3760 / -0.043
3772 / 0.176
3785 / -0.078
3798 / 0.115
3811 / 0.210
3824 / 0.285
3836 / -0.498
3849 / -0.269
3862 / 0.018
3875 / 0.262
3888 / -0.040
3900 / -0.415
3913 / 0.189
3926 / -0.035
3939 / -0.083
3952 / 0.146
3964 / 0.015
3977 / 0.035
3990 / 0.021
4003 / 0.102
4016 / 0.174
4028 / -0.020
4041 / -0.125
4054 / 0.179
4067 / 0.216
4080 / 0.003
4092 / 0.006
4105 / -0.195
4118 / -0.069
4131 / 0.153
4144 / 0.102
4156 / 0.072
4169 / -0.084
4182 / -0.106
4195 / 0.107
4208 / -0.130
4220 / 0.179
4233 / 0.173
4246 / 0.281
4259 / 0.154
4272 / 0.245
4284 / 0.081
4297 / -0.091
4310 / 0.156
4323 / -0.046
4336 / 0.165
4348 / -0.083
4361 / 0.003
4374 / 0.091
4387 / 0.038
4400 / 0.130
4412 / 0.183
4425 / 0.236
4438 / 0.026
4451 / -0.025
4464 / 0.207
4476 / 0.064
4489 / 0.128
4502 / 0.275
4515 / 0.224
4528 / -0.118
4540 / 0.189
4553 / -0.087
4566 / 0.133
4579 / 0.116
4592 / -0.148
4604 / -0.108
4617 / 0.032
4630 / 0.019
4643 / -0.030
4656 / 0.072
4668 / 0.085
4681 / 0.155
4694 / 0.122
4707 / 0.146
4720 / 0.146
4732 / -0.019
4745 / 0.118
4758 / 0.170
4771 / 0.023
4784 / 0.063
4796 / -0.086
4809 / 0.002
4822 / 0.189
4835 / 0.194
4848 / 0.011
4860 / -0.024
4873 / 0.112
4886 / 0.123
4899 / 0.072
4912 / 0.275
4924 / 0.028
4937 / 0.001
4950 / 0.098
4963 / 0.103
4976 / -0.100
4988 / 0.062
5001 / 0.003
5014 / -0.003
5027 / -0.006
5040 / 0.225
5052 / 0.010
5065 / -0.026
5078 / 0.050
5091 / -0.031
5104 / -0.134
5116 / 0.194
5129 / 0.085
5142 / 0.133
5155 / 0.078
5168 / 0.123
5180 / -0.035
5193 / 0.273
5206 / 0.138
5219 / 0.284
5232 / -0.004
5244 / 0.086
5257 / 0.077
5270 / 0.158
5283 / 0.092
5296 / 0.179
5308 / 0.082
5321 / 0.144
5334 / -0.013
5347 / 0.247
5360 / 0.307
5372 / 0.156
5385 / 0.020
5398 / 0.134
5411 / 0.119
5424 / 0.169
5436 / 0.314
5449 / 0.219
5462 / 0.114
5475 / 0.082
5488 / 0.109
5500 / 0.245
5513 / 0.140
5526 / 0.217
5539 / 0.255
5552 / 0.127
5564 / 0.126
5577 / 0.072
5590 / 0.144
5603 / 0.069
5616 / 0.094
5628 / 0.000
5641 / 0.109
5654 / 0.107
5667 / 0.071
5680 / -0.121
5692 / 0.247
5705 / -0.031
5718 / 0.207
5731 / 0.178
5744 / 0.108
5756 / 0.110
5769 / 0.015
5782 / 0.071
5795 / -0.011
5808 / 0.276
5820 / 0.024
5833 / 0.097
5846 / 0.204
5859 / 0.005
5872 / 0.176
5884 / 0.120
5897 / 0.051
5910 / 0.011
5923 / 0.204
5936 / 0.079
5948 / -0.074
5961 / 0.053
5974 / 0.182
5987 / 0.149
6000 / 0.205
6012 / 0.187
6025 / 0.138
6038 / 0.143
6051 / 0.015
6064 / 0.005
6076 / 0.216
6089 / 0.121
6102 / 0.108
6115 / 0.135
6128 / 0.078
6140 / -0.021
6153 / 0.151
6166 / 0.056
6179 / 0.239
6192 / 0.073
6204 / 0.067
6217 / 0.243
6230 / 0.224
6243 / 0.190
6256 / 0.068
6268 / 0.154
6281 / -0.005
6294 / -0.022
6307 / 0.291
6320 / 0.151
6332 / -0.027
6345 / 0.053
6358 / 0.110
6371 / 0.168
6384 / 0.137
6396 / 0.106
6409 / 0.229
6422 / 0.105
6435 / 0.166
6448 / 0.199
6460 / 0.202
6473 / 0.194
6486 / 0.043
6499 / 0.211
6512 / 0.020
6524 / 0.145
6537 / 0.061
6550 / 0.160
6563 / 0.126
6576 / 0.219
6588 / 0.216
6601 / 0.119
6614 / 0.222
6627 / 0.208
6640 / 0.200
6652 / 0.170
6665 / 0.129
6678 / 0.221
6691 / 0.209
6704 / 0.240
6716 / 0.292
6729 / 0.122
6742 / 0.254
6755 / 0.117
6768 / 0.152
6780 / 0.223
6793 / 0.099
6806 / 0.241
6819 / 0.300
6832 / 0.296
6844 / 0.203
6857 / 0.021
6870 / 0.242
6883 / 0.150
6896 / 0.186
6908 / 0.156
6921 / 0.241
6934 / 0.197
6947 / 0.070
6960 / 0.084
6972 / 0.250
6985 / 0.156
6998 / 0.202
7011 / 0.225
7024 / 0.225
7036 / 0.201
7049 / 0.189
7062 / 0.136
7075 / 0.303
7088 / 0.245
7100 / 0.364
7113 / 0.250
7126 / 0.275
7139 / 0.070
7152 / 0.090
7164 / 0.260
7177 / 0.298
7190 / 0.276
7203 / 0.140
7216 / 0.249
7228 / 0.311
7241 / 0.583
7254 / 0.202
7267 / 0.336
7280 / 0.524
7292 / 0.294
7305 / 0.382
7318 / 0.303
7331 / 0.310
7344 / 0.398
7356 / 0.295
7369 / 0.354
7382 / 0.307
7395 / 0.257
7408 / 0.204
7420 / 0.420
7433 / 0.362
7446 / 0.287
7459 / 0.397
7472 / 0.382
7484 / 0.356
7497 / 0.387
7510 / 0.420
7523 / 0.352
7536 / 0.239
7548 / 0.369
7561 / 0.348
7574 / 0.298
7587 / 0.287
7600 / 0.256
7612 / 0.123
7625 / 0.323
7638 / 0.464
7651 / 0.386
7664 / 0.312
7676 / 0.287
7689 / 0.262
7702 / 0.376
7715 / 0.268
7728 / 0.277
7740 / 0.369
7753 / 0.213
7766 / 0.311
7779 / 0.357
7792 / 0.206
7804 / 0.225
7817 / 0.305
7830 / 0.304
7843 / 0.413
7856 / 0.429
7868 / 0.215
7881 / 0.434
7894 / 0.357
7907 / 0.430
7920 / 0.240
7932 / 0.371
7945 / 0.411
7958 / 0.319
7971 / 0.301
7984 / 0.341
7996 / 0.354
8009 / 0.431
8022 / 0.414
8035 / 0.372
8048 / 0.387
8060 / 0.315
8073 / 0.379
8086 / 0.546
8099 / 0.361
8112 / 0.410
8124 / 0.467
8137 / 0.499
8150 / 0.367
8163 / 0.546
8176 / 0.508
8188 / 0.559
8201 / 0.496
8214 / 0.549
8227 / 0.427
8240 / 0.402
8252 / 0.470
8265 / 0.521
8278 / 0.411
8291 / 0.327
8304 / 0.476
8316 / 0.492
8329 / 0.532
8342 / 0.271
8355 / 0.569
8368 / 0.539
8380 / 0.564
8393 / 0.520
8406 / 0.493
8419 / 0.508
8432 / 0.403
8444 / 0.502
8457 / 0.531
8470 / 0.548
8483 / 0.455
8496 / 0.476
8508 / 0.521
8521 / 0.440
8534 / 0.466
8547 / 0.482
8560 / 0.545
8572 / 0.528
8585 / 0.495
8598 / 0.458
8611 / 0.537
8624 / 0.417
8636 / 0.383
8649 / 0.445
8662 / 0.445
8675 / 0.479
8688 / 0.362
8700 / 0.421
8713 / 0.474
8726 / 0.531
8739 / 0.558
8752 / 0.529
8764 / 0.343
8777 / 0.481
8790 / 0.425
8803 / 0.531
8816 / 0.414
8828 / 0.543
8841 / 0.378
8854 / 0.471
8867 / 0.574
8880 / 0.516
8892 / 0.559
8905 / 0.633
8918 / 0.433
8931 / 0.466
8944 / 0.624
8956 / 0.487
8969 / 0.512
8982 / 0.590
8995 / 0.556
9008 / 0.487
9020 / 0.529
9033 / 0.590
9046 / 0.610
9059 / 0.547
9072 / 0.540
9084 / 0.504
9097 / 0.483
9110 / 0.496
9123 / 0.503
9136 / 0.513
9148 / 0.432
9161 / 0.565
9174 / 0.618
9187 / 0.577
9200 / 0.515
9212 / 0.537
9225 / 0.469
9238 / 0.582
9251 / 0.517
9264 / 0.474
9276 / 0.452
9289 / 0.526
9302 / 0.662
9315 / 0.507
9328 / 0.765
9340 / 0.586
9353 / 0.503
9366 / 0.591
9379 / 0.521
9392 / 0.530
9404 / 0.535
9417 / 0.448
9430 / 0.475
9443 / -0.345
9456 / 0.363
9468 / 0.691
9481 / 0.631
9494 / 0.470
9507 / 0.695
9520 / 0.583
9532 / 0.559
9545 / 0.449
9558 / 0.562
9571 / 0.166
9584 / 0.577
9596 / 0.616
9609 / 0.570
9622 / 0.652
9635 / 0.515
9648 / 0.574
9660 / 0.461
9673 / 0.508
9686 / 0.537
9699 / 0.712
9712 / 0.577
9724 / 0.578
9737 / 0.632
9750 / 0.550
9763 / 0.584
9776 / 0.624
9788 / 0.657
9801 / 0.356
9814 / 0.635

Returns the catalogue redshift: 0.82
